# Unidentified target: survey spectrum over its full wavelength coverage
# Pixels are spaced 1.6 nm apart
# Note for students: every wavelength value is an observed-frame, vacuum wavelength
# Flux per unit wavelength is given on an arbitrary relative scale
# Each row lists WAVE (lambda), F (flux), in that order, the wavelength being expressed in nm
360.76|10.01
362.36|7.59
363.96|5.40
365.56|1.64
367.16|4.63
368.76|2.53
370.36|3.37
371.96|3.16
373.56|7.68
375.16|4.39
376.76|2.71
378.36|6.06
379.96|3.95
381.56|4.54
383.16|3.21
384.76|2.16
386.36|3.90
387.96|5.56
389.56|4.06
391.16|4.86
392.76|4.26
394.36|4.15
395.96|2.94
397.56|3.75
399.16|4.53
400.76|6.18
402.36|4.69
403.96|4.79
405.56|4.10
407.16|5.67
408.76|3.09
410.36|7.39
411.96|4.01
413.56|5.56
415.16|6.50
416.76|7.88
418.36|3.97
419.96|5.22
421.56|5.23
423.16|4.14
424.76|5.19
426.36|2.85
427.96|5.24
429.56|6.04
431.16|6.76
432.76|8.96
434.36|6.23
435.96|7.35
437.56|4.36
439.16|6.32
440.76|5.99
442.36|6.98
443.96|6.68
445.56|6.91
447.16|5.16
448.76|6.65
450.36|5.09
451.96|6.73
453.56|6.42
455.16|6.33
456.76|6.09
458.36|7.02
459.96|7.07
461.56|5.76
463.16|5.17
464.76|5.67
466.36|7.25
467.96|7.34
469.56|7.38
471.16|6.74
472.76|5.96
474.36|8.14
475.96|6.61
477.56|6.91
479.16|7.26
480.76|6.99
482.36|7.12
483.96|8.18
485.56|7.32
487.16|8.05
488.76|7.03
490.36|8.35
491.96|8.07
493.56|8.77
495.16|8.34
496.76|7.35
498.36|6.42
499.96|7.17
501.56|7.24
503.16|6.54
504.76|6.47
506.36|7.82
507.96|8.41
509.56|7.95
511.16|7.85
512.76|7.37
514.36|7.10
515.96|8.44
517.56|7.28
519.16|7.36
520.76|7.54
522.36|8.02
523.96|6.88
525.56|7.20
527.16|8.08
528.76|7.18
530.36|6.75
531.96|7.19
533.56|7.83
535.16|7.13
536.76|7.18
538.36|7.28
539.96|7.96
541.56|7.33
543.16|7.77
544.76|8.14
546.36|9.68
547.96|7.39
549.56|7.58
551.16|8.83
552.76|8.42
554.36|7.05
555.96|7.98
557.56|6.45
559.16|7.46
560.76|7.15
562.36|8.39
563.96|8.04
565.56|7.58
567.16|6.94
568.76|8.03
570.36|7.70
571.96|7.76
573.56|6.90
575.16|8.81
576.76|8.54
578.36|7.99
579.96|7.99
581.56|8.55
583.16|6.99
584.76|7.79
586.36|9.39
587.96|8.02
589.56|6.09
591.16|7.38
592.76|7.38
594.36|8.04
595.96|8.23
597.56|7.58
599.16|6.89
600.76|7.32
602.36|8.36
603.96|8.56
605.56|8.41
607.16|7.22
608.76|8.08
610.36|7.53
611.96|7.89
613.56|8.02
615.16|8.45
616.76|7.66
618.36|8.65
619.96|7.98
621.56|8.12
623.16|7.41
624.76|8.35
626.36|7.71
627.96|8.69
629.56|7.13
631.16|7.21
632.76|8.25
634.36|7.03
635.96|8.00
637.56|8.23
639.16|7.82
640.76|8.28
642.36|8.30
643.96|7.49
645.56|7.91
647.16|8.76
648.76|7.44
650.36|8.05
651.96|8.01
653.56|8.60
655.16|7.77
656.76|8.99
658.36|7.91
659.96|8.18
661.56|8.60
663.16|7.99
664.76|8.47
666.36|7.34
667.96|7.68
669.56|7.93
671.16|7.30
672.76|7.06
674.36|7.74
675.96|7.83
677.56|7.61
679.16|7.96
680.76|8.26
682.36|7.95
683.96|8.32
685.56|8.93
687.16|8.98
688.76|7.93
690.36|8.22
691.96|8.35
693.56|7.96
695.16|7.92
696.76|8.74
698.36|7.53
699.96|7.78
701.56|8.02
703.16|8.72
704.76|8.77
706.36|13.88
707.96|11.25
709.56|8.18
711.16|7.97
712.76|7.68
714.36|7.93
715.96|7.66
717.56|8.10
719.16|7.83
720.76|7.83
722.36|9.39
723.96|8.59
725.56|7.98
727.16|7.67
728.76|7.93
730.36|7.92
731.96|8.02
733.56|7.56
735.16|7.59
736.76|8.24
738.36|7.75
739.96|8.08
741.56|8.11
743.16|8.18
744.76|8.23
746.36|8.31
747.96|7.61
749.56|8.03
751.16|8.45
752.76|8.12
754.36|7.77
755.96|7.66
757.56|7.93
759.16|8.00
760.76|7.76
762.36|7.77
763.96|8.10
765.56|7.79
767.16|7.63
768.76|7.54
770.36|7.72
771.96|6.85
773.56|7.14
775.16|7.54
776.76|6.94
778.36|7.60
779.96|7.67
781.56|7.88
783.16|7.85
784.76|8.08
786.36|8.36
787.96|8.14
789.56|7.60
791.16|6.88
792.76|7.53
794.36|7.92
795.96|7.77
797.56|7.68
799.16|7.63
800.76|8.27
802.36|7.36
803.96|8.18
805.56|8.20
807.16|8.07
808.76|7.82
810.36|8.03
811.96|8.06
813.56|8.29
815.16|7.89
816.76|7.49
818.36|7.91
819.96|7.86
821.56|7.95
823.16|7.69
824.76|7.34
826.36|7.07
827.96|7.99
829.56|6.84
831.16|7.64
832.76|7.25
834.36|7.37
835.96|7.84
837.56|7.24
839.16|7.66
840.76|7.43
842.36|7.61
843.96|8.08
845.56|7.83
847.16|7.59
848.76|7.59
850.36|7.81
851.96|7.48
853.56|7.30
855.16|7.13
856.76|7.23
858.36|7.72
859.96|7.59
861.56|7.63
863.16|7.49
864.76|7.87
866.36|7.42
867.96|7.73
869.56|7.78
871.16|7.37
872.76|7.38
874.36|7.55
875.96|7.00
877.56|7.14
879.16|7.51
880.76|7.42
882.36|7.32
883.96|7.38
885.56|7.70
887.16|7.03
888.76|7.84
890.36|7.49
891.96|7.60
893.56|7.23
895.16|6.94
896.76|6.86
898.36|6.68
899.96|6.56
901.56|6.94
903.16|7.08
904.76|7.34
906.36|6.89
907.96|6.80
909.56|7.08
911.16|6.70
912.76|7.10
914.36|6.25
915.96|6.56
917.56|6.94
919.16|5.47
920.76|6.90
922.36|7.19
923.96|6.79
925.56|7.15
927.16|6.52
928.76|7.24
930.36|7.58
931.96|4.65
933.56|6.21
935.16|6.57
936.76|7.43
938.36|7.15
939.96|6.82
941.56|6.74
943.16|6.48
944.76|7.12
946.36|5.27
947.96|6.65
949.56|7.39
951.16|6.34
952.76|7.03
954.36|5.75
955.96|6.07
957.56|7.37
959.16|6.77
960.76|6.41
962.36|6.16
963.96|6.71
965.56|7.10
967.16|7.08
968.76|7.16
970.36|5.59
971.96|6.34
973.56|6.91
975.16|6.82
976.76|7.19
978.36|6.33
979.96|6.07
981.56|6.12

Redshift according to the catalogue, 0.08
